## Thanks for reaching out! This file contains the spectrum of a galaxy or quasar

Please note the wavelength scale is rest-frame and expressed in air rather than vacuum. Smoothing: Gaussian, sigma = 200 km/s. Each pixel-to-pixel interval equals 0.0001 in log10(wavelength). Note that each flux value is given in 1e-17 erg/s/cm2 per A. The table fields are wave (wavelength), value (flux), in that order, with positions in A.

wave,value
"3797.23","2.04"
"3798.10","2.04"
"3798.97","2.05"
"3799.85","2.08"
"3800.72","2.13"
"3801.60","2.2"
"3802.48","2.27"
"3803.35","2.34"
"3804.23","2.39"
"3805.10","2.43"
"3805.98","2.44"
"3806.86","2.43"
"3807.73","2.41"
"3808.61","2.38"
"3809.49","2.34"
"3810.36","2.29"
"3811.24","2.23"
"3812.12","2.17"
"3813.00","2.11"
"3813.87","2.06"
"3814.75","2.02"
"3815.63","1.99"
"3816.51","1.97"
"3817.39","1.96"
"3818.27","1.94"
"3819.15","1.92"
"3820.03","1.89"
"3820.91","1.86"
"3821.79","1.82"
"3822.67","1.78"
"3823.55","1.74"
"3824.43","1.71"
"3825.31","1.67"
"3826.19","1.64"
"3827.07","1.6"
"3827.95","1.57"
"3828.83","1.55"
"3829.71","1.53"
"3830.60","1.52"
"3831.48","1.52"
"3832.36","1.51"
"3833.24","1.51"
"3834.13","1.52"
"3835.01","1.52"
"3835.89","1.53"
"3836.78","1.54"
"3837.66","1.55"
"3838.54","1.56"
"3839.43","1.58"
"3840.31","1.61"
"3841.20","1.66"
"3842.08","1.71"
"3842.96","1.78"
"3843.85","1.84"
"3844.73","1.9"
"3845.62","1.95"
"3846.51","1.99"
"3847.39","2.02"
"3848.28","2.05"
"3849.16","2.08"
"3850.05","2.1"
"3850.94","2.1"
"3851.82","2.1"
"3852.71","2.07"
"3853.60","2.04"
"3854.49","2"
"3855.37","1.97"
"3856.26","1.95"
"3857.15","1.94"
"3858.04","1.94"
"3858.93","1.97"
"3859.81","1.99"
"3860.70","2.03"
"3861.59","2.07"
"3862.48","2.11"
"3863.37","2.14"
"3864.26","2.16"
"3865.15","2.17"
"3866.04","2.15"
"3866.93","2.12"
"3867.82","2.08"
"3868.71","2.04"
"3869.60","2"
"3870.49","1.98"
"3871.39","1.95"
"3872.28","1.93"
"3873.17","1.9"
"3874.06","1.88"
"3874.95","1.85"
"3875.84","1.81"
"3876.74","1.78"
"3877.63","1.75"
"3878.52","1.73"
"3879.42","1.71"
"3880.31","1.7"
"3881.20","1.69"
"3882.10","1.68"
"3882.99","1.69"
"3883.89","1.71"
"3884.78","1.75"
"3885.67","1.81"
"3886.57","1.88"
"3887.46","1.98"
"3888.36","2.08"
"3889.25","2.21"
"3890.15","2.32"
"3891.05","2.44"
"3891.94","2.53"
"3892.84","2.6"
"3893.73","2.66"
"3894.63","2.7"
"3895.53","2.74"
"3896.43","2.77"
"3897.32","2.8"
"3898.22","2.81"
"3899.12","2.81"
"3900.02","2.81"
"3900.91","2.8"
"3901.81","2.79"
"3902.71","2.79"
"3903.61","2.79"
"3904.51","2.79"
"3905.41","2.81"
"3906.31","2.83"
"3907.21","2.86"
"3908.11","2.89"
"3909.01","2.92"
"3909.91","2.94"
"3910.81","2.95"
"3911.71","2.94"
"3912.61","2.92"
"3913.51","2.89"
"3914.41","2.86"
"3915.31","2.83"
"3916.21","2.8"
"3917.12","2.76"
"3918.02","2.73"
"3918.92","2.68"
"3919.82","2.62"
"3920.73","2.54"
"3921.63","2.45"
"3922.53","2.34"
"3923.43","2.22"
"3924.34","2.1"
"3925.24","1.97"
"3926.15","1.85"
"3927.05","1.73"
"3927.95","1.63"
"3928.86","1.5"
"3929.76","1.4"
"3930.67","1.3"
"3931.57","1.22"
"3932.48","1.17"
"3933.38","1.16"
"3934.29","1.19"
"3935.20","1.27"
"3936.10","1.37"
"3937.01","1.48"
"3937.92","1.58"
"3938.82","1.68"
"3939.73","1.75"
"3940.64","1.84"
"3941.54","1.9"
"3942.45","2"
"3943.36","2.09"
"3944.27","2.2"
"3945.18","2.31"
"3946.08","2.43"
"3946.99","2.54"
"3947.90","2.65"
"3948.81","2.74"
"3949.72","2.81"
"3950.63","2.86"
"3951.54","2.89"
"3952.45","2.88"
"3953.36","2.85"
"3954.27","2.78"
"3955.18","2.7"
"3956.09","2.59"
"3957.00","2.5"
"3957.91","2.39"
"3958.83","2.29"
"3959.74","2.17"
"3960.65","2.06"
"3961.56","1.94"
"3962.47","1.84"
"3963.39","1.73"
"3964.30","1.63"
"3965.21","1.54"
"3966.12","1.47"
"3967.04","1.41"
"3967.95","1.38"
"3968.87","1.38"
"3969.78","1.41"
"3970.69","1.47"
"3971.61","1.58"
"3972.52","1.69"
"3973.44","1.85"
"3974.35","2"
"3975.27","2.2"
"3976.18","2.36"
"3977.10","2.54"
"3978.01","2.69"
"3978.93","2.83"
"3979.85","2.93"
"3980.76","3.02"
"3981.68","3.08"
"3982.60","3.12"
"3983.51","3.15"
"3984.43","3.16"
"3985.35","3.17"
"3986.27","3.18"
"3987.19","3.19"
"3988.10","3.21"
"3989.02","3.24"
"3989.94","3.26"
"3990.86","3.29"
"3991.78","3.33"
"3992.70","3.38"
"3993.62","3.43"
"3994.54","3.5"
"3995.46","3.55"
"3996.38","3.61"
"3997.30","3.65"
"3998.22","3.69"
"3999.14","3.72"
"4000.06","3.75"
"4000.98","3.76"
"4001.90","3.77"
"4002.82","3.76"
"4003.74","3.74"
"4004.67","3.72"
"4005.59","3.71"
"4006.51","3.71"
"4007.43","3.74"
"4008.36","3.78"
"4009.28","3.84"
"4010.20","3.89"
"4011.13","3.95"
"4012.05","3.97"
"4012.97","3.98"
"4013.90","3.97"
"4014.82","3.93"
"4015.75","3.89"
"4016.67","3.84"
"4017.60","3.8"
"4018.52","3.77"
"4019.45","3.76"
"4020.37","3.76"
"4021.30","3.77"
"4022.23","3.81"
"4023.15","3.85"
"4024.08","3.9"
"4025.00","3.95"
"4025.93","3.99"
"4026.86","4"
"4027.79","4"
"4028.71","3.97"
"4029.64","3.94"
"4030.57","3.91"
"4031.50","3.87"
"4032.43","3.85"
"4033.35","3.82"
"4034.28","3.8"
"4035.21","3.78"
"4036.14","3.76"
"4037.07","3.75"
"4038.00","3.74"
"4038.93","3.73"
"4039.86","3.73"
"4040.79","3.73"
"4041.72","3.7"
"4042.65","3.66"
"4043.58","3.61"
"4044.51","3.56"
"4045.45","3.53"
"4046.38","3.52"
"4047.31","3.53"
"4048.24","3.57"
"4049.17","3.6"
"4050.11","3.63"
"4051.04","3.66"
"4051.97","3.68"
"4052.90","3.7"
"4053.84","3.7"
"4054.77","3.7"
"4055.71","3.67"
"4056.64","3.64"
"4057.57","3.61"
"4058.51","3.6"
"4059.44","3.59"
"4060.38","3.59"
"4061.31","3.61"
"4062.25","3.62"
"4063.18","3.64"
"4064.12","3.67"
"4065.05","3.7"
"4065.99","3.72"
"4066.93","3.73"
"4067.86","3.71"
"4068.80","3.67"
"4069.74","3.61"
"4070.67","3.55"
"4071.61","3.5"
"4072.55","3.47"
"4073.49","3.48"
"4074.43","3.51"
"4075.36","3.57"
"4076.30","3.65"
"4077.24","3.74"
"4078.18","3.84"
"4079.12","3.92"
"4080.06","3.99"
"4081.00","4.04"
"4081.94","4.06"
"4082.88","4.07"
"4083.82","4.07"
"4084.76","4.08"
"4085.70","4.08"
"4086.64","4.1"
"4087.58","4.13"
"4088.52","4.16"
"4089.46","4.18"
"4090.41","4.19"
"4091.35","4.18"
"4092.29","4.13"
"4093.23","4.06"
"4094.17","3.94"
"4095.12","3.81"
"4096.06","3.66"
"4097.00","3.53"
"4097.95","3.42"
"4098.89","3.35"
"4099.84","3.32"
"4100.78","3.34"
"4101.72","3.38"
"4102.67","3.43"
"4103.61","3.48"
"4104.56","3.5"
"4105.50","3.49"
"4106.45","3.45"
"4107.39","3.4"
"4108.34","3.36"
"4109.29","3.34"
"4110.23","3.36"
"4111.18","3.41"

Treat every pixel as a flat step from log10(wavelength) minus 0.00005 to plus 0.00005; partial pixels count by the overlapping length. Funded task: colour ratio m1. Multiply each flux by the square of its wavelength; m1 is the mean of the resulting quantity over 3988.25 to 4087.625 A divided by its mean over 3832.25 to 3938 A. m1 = 1.9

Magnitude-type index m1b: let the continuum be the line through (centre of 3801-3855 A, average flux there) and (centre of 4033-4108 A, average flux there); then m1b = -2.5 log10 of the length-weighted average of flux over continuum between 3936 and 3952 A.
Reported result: 0.26 mag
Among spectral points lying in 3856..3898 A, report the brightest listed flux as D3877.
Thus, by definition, 2.8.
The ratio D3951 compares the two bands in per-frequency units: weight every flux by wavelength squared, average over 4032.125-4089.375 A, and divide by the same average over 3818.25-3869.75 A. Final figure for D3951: 2.26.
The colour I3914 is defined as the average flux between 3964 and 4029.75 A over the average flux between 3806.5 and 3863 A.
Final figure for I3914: 1.7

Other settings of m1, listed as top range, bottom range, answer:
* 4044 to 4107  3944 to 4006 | 1.43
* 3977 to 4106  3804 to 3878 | 2.12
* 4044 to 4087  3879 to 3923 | 1.60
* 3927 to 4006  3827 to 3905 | 1.29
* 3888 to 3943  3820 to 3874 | 1.29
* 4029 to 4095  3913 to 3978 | 1.93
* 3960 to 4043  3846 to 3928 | 1.51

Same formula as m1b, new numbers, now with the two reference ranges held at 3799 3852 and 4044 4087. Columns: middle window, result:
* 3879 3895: 0.15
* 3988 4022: -0.14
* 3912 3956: 0.24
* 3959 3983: 0.42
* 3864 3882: 0.18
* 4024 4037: -0.13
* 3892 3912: -0.13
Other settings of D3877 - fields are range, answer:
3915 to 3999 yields 3.69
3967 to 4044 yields 4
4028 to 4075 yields 3.97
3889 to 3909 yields 2.89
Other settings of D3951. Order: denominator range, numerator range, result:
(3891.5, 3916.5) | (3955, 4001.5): 0.97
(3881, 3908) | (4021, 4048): 1.66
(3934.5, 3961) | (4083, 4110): 1.78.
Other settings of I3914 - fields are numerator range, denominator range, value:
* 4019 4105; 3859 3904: 1.73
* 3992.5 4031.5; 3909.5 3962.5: 1.71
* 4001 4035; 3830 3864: 2.09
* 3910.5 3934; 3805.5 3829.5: 1.11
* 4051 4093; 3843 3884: 1.94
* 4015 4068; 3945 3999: 1.44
